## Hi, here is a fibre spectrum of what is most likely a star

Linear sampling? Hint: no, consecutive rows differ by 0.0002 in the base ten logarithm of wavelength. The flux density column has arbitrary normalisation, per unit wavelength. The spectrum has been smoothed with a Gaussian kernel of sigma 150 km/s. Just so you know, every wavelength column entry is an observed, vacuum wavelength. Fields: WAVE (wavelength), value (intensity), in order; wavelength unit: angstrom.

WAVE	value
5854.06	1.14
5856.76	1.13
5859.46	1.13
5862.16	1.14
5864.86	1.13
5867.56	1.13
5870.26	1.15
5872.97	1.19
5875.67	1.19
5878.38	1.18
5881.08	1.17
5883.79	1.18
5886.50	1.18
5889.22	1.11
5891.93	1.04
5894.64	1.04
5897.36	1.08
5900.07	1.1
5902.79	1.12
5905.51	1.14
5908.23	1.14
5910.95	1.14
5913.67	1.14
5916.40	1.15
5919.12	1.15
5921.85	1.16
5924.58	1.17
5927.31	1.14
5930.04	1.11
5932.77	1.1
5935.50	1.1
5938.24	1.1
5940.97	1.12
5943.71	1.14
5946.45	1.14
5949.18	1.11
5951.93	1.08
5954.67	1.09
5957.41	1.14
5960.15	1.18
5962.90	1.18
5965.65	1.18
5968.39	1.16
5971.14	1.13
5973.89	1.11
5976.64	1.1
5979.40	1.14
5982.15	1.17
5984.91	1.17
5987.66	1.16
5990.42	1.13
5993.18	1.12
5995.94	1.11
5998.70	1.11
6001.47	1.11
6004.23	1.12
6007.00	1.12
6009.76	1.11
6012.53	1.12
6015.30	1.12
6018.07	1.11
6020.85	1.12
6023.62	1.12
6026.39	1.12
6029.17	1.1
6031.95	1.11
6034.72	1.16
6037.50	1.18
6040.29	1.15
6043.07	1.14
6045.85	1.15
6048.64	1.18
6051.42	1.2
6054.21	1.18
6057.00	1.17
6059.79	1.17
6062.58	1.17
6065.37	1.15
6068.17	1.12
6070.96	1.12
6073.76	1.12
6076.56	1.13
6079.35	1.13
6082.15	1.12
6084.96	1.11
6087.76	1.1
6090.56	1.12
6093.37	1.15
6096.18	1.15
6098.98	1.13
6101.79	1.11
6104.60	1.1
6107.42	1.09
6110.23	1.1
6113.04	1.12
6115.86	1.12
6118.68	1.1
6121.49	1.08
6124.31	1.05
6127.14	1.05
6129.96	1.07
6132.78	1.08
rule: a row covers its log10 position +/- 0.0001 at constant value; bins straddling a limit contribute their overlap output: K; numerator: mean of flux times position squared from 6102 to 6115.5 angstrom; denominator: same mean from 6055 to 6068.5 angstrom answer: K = 0.97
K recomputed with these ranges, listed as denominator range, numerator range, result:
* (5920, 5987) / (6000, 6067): 1.03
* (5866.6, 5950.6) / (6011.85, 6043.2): 1.04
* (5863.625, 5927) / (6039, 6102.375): 1.06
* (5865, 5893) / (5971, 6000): 1.02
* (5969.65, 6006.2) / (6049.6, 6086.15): 1.04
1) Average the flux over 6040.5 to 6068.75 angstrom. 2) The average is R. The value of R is 1.16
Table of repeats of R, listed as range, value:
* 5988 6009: 1.12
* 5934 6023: 1.13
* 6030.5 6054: 1.16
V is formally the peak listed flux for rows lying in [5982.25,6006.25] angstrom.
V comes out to 1.17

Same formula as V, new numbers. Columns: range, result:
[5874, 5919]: 1.19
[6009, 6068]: 1.2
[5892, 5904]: 1.12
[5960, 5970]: 1.18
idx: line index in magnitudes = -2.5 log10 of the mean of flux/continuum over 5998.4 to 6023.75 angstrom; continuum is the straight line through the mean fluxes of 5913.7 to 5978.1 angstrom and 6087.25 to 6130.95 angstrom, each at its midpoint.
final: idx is 0.005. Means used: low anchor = 1.13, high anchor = 1.1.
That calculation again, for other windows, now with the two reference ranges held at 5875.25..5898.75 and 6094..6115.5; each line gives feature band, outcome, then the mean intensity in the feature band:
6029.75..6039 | -0.02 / 1.15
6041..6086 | -0.03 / 1.15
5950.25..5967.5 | -0.02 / 1.14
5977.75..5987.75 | -0.03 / 1.16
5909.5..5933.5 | -0.01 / 1.14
